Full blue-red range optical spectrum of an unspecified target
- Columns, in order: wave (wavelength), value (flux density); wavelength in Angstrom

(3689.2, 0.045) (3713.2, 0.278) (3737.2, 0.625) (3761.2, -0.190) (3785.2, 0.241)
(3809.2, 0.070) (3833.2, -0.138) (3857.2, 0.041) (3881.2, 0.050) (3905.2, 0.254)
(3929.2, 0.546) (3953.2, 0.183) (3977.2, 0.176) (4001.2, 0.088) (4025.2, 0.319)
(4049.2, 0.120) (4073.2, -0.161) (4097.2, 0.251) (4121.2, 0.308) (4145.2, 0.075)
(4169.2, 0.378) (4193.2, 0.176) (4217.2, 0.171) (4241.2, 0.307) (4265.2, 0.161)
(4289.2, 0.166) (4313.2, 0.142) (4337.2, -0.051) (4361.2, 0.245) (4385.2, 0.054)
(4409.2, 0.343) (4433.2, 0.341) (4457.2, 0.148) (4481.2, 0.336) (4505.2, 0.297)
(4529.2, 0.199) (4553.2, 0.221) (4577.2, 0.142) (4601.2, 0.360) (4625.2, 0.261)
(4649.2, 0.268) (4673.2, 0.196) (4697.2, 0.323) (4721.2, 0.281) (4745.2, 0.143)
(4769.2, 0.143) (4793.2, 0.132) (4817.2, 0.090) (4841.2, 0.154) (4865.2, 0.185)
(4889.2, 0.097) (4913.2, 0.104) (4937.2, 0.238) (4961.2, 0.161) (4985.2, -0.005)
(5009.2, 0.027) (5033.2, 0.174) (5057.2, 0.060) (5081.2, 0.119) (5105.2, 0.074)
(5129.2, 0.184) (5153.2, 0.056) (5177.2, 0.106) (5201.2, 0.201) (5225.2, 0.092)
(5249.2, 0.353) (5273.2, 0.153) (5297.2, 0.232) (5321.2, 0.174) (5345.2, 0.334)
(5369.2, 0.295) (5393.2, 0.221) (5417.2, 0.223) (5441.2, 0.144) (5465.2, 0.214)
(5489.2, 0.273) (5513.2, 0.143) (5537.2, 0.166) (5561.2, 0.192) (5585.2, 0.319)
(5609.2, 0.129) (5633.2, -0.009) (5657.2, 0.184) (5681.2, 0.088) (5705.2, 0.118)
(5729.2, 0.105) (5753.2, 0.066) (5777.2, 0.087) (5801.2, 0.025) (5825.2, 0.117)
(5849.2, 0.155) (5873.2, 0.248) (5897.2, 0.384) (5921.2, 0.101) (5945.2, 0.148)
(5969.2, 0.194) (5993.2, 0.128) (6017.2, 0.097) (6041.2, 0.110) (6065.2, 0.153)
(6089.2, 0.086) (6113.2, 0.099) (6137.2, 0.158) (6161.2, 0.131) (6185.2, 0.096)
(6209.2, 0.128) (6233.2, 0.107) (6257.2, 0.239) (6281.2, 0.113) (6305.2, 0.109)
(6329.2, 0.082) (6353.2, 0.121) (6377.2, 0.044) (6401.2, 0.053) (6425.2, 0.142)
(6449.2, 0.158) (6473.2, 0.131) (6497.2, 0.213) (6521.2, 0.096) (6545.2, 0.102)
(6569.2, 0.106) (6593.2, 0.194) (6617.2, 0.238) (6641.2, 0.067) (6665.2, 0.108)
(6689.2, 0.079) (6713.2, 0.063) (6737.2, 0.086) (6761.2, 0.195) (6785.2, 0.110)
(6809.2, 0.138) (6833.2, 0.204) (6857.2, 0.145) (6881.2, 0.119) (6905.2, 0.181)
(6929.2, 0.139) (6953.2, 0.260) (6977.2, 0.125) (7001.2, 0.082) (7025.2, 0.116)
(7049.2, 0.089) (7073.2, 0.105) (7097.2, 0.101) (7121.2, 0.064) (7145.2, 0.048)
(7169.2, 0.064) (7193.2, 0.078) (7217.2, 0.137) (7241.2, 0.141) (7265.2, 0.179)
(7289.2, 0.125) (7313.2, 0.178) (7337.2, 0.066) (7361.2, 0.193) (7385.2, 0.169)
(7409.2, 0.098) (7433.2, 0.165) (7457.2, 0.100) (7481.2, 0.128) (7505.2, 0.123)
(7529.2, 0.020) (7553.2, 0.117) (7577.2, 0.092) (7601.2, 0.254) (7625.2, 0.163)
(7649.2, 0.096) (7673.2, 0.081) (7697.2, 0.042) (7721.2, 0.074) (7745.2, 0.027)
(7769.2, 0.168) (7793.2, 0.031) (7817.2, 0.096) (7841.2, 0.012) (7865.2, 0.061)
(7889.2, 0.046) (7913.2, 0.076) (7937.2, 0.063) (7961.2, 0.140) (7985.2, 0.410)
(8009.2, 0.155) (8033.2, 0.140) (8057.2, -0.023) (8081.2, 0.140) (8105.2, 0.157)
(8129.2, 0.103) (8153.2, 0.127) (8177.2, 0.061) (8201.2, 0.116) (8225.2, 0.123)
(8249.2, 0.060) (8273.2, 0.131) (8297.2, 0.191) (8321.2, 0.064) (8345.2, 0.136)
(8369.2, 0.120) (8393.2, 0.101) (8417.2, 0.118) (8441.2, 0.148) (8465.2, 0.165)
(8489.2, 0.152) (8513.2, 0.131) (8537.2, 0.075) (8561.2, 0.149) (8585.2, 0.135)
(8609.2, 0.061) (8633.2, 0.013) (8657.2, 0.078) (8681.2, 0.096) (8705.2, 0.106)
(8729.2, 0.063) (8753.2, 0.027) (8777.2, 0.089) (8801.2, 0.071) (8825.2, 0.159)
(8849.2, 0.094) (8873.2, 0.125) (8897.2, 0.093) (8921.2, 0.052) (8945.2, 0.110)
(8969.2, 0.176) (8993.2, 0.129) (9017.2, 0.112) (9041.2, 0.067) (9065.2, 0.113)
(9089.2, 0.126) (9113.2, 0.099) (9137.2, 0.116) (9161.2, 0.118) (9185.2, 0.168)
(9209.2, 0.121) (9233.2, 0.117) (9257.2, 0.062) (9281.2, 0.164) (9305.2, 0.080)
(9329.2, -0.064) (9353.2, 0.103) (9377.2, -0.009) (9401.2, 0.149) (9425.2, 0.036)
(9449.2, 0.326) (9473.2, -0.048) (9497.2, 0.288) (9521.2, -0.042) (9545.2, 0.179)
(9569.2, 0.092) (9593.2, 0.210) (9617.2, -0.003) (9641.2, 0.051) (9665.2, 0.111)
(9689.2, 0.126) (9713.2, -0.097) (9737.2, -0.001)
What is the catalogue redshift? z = 1.14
